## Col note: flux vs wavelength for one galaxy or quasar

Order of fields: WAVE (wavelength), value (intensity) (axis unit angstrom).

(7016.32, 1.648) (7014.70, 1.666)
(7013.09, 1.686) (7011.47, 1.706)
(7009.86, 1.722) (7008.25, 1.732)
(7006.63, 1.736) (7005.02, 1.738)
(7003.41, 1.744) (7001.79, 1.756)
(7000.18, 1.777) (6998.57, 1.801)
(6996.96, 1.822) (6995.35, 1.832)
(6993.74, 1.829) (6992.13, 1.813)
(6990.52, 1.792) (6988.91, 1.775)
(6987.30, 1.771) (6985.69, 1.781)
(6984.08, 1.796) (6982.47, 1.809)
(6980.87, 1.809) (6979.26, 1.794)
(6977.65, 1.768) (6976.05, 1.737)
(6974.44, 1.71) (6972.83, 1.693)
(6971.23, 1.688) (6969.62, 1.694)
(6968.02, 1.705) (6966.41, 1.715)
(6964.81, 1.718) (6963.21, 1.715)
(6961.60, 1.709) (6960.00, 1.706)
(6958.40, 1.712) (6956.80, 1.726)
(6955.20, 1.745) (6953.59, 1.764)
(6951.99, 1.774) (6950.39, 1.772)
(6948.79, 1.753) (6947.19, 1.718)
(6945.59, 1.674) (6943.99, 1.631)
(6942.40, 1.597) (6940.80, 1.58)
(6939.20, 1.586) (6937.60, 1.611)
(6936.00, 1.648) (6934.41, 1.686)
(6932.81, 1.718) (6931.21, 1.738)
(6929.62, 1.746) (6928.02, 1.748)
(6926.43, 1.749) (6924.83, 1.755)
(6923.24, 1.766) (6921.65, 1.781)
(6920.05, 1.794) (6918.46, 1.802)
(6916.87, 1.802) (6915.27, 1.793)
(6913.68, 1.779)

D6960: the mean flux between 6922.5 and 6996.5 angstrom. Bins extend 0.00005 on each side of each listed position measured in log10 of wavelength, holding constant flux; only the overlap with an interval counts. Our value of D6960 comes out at 1.73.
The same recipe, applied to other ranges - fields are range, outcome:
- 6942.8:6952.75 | 1.72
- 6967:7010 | 1.76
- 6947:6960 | 1.74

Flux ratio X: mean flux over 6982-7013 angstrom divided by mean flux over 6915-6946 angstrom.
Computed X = 1.0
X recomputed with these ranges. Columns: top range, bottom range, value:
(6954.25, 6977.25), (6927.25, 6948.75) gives 1.03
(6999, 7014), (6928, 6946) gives 1.05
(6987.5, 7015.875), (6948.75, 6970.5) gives 1.02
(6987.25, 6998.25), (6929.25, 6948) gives 1.09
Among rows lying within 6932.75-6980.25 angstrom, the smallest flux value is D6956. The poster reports 1.58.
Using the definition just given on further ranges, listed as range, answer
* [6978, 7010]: 1.722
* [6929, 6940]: 1.586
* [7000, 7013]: 1.706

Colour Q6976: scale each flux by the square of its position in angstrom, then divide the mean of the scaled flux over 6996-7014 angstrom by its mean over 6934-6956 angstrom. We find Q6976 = 1.1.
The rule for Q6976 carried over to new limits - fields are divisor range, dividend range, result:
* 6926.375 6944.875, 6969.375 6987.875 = 1.07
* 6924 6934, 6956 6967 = 1.00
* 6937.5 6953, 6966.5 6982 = 1.04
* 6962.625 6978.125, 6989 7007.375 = 1.05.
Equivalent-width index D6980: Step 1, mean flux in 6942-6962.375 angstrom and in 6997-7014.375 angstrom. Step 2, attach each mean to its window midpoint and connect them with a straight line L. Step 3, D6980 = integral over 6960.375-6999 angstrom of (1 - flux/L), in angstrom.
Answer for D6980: -0.7 angstrom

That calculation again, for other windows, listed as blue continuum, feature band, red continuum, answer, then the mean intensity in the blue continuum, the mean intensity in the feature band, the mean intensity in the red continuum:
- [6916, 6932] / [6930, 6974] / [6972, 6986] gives 1.77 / 1.77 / 1.7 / 1.77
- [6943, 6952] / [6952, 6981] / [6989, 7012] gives 0.13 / 1.71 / 1.73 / 1.77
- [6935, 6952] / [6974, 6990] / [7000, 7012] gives -0.63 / 1.66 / 1.78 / 1.74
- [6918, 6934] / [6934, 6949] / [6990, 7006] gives 1.03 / 1.76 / 1.64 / 1.79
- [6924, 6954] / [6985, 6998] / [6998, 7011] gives -0.47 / 1.7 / 1.8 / 1.75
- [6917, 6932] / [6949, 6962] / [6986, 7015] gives 0.19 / 1.77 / 1.74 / 1.76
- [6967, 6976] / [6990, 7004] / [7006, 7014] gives -0.71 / 1.7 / 1.8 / 1.72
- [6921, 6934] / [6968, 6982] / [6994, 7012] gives 0.17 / 1.75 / 1.74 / 1.76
